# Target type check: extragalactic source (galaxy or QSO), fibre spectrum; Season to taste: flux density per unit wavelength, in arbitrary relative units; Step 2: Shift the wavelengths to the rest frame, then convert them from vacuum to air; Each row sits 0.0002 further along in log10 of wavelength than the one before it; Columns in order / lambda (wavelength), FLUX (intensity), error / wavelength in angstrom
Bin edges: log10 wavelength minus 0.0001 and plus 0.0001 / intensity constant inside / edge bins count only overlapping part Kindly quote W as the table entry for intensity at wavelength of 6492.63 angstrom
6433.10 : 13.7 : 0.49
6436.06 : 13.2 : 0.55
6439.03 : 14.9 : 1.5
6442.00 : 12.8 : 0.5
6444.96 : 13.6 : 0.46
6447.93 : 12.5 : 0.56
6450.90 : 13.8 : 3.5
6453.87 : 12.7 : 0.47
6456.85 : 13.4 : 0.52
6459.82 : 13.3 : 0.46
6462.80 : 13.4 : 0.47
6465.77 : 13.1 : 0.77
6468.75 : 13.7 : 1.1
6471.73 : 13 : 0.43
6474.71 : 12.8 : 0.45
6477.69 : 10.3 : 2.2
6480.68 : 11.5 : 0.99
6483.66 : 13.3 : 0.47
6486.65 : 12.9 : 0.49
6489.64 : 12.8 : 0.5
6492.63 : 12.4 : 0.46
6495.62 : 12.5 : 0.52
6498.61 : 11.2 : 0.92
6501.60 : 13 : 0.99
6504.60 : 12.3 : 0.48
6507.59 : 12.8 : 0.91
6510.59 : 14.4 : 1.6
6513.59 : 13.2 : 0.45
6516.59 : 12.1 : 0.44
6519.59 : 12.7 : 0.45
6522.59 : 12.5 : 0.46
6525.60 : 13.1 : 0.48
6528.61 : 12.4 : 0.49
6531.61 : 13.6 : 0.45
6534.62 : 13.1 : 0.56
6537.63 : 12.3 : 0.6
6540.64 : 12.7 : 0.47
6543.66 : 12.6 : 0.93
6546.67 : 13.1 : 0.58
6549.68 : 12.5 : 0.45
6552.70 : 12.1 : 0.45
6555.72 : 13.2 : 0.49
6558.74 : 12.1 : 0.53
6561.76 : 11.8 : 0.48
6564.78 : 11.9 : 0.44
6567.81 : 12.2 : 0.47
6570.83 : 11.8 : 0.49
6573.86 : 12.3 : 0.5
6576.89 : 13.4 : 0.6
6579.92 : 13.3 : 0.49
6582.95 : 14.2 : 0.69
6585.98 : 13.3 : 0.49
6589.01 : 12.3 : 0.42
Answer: 12.4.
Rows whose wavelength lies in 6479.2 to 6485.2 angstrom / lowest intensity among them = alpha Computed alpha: 11.5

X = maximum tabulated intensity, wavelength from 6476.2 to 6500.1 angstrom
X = 13.3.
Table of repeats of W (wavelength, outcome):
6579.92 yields 13.3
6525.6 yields 13.1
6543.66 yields 12.6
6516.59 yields 12.1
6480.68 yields 11.5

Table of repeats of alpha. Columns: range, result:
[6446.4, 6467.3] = 12.5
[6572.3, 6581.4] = 12.3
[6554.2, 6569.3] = 11.8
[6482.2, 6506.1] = 11.2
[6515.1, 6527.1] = 12.1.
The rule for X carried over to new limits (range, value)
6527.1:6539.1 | 13.6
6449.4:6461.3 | 13.8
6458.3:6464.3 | 13.4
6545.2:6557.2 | 13.2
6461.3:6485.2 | 13.7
